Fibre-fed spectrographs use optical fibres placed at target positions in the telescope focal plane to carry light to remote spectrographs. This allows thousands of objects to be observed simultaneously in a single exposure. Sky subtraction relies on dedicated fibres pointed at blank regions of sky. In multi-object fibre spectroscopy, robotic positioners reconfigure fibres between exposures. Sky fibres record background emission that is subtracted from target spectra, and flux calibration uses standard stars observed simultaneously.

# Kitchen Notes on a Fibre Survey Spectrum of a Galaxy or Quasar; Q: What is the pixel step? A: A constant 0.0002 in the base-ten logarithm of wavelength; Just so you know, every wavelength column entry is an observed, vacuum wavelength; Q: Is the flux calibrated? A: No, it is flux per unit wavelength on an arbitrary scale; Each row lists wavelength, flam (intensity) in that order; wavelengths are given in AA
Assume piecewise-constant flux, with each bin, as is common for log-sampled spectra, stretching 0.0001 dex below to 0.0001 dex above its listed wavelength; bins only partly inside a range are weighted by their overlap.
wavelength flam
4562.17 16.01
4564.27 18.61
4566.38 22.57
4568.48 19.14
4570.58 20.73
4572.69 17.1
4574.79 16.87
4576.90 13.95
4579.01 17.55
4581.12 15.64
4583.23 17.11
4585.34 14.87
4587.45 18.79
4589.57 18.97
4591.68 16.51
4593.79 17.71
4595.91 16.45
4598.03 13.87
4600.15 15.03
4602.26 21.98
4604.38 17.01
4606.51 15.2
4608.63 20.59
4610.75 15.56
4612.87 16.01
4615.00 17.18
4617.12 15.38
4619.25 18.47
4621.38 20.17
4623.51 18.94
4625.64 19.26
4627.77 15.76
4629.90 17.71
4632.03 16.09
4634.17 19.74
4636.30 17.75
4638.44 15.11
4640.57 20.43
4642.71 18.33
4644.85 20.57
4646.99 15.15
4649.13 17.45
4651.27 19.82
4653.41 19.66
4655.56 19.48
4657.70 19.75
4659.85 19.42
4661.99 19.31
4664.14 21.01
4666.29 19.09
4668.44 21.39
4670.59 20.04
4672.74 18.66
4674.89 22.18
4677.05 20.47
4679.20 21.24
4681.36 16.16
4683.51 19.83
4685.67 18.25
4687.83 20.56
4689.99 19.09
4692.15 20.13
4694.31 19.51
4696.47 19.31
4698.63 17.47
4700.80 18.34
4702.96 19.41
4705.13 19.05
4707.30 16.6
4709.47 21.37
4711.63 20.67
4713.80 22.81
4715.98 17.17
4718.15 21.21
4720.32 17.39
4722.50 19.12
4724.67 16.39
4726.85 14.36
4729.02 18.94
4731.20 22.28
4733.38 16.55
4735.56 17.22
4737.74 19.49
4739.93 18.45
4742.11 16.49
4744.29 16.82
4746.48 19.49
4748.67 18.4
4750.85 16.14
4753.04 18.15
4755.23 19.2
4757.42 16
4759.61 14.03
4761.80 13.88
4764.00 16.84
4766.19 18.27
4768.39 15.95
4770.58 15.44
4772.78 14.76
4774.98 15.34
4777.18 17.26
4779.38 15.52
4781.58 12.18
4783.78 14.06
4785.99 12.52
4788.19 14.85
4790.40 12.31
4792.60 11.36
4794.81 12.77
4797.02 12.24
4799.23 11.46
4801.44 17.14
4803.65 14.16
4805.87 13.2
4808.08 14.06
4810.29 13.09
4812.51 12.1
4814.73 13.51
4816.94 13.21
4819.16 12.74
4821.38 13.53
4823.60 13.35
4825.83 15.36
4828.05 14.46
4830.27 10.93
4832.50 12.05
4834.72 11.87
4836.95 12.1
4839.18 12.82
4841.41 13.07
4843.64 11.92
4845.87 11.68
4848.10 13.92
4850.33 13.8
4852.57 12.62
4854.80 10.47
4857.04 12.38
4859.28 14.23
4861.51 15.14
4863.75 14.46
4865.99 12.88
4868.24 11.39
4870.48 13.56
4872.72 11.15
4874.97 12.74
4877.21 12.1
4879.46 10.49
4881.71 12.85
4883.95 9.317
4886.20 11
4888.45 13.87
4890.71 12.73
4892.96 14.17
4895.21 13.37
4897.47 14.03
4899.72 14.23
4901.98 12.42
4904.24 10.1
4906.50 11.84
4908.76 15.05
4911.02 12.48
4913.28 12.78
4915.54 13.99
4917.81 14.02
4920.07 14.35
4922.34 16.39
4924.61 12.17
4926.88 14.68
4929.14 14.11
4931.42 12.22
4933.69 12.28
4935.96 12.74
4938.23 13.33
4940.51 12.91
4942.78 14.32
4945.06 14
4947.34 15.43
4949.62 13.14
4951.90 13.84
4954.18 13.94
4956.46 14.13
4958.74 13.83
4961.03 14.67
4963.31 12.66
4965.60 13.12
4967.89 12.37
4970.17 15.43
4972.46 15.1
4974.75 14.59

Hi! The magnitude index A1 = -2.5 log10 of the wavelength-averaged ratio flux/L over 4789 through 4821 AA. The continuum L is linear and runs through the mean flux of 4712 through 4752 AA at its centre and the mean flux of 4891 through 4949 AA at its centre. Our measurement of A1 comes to 0.244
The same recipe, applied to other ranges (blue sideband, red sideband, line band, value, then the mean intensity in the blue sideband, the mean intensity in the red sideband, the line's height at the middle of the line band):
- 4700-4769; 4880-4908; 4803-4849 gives 0.15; 18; 12.5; 14.8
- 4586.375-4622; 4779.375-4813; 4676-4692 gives -0.24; 17.3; 13.3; 15.6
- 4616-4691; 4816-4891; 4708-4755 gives -0.13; 18.9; 12.6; 16.5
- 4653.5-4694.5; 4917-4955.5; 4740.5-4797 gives 0.14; 19.8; 13.8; 17.6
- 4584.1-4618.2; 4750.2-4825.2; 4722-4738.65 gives -0.18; 16.9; 14.4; 15.2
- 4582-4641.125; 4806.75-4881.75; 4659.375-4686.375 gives -0.22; 17.4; 12.8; 16.2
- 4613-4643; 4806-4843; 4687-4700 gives -0.19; 17.8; 13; 16.2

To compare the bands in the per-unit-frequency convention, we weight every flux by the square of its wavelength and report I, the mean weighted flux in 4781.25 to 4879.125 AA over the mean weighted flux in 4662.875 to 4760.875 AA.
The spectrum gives 0.73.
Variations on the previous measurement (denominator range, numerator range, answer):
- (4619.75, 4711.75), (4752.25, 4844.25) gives 0.78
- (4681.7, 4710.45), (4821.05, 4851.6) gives 0.72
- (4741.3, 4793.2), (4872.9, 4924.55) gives 0.87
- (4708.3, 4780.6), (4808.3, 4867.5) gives 0.77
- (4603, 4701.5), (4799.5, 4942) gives 0.76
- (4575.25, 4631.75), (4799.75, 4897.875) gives 0.84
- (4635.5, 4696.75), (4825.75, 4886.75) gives 0.70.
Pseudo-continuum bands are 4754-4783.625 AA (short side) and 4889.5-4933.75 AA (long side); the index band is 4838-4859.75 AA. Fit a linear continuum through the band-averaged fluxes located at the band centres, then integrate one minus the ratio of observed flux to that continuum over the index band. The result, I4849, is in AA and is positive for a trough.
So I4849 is 2.7 AA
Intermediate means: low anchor 15.7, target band 12.6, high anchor 13.4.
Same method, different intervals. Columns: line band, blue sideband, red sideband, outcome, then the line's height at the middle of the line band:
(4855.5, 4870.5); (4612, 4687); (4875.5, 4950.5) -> 0.9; 14.2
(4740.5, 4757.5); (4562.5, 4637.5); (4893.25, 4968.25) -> -2.2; 15.7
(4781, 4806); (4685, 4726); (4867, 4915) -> 4.3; 16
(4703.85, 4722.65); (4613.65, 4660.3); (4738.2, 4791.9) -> -2.9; 16.9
